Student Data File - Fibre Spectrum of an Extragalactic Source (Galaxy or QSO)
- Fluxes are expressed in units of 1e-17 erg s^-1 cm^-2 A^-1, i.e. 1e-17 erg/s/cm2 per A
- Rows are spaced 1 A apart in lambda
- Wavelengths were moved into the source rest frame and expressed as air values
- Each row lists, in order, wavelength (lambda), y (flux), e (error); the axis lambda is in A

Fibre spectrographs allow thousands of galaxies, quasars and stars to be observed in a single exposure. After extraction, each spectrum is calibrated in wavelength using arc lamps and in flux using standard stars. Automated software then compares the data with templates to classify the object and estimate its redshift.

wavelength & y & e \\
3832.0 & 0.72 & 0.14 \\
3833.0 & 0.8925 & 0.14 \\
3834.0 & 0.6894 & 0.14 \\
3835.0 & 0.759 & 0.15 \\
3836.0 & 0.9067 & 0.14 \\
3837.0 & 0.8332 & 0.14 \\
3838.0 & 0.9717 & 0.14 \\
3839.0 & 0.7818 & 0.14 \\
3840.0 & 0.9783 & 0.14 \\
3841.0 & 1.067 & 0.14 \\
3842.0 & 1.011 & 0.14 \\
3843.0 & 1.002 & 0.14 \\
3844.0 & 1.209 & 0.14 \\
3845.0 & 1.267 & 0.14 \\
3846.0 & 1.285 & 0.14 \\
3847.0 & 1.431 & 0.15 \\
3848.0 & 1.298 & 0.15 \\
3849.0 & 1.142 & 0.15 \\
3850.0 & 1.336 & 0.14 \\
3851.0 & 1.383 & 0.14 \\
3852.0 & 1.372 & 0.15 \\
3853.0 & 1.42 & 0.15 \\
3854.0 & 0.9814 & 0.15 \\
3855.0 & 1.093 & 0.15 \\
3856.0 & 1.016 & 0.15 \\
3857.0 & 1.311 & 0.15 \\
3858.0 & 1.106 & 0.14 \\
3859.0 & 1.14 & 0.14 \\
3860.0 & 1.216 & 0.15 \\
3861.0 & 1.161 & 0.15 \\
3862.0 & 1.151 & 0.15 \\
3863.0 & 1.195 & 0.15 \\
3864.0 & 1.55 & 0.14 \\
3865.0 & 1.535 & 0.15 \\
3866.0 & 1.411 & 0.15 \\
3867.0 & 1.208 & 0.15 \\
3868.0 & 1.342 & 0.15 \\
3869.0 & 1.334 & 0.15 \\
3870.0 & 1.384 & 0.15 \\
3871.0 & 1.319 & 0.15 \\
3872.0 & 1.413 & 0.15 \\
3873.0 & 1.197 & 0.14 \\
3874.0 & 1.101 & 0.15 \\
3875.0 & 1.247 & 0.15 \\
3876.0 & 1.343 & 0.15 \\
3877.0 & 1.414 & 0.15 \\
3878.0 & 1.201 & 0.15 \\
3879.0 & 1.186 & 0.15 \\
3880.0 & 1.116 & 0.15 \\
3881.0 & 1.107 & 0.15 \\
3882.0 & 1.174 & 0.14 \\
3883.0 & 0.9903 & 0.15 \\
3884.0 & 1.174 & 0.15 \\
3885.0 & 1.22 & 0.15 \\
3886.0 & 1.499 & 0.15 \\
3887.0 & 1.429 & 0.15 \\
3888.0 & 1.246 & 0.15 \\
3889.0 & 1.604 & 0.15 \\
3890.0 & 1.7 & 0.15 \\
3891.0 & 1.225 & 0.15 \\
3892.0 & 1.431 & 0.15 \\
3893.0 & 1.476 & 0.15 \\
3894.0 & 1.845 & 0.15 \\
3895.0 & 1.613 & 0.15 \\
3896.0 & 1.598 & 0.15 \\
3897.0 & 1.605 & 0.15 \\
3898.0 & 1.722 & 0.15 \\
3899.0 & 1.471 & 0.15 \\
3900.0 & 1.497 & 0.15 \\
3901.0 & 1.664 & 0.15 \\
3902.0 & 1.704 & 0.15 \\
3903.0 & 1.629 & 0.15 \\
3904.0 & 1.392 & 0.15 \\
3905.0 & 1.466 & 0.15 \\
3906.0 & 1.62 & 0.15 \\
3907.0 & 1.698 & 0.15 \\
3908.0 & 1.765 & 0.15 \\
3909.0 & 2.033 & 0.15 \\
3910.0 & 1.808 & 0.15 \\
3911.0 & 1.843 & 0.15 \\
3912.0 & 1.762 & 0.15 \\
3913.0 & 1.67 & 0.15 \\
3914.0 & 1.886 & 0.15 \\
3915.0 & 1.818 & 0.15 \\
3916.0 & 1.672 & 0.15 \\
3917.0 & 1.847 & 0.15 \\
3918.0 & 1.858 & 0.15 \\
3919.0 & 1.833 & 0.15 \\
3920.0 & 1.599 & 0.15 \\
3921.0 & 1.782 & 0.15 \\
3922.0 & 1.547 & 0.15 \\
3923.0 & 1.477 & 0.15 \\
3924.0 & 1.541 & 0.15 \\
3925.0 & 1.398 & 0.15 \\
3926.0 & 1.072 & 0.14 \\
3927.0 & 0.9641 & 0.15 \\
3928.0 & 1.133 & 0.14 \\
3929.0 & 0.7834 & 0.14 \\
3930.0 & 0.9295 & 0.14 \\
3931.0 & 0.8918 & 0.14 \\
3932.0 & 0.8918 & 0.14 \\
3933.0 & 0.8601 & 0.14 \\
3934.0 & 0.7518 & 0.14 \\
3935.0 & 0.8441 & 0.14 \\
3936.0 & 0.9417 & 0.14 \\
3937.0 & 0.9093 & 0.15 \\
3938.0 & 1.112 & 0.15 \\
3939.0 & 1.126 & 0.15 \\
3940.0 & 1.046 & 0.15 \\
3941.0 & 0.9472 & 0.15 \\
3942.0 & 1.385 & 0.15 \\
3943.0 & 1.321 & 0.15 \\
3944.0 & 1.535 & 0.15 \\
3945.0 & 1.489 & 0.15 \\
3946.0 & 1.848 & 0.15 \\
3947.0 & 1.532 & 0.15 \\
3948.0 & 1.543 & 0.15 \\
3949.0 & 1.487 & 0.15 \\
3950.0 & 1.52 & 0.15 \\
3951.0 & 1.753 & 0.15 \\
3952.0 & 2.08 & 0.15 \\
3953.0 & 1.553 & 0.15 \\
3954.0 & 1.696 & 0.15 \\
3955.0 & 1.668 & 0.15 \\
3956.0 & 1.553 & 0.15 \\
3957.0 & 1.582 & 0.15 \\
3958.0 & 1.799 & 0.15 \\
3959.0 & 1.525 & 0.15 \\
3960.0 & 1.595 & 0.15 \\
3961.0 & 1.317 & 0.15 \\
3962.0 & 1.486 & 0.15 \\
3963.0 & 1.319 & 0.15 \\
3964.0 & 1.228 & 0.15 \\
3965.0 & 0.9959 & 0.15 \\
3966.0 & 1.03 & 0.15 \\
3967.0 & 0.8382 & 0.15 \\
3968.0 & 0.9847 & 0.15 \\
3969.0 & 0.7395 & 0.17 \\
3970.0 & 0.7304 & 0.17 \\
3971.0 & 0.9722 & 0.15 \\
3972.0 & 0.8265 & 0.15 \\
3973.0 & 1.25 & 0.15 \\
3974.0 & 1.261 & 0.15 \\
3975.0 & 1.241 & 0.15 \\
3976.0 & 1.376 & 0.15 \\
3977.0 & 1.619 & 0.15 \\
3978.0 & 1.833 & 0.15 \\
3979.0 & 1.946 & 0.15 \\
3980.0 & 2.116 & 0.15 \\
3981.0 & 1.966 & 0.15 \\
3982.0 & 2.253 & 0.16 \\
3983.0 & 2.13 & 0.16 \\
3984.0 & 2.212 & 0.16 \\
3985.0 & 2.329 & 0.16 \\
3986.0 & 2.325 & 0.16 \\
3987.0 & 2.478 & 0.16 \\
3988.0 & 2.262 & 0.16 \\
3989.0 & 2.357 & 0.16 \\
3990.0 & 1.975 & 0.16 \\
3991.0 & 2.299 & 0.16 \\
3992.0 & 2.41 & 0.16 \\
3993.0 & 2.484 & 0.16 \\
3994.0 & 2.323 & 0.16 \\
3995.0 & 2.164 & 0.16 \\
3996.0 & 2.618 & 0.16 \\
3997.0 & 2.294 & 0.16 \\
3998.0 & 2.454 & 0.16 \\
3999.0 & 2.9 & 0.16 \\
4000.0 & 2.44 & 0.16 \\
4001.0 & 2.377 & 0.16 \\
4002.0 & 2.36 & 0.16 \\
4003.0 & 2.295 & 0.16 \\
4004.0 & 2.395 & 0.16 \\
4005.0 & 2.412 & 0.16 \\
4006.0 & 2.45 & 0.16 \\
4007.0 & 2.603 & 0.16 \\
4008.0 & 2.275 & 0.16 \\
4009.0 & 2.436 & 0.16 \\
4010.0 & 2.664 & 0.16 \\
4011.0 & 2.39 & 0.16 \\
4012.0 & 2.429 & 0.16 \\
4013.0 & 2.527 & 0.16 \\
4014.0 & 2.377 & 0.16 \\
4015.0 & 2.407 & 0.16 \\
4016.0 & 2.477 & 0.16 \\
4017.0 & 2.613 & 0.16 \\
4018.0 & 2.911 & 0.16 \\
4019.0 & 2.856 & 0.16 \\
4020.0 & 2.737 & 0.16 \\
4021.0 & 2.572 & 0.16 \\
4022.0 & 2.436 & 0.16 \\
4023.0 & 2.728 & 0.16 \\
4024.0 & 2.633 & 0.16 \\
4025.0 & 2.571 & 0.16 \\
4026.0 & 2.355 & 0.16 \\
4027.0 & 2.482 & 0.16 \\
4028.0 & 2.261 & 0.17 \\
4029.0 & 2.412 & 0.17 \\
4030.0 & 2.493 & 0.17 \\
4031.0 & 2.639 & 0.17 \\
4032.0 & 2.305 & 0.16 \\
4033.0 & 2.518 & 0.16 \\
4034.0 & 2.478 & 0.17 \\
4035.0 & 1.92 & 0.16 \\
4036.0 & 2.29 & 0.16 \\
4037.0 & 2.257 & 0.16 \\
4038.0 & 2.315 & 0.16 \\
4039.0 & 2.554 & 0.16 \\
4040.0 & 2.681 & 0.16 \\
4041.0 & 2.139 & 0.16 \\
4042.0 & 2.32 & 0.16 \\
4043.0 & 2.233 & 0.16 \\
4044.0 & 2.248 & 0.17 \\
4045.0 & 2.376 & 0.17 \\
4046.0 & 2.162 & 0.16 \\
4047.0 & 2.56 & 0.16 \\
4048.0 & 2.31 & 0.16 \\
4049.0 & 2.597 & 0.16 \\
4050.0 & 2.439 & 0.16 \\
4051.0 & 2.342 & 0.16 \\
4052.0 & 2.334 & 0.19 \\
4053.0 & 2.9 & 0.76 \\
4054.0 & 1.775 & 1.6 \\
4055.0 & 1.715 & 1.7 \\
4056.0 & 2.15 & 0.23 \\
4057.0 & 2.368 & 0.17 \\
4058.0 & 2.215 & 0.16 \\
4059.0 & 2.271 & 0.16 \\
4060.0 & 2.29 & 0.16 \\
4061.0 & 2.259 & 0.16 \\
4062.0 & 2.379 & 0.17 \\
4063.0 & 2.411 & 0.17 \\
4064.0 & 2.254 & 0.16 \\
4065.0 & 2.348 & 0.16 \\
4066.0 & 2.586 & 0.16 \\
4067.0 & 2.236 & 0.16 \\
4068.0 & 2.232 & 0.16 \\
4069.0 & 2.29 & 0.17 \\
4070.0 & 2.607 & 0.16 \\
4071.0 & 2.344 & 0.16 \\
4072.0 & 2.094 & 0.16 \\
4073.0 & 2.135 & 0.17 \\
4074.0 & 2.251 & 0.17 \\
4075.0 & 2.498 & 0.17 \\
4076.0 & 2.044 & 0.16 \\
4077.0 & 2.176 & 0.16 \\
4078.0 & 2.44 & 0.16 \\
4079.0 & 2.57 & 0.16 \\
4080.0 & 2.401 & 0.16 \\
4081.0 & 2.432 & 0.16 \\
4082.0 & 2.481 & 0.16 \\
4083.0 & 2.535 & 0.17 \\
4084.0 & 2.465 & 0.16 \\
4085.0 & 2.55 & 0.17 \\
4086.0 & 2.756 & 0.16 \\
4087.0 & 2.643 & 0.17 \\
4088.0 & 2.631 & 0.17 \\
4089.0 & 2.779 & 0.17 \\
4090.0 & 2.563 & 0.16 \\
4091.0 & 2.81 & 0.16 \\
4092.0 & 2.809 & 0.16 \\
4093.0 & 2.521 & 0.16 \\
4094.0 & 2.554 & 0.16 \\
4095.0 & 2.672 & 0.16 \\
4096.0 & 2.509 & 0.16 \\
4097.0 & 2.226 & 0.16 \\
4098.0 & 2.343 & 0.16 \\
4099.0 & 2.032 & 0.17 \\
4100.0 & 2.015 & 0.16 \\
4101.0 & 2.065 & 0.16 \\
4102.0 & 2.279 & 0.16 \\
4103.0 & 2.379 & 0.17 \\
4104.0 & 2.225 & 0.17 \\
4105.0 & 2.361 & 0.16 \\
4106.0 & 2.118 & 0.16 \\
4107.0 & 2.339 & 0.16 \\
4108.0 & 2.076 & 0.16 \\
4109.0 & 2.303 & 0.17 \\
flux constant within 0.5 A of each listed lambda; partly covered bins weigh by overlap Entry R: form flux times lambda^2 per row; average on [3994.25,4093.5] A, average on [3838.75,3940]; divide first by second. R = 1.9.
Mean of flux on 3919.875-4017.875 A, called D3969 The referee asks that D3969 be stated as 1.72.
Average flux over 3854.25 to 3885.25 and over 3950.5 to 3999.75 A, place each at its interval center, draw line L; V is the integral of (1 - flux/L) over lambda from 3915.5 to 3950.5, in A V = 5.6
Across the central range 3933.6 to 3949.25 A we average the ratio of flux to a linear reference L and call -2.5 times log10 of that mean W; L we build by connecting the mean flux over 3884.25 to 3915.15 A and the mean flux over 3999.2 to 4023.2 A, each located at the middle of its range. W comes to 0.494 mag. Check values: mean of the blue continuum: 1.61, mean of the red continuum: 2.51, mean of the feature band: 1.24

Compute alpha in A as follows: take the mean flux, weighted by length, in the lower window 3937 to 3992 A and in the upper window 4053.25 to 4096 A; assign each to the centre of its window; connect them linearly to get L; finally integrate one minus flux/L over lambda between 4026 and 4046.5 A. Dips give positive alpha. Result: -2.4 A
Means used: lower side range 1.56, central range 2.35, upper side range 2.4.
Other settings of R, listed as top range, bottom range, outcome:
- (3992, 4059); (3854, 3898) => 1.98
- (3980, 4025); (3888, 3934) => 1.68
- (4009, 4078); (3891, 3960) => 1.71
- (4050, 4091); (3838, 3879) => 2.15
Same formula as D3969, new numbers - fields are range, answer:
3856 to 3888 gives 1.26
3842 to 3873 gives 1.26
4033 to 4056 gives 2.32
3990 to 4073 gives 2.4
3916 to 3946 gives 1.25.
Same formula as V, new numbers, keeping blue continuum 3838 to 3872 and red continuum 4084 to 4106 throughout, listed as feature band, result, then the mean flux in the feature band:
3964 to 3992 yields 3.3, 1.65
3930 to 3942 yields 5.0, 0.957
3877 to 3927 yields -2.2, 1.53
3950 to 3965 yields 1.6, 1.56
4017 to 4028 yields -2.8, 2.61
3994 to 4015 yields -4.7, 2.44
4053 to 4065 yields 0.2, 2.23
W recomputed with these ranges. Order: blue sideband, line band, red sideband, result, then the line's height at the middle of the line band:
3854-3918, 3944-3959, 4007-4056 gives 0.15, 1.88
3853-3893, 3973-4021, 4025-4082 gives -0.14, 2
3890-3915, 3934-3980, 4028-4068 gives 0.38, 1.9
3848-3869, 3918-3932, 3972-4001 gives 0.28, 1.69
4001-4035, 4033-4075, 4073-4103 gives 0.07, 2.47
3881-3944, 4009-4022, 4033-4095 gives -0.23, 2.07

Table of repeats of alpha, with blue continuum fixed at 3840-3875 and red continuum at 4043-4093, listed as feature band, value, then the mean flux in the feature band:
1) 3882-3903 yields -0.67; 1.48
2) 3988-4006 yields -3.43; 2.38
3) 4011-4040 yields -4.45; 2.49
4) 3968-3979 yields 3.92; 1.21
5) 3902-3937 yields 2.89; 1.44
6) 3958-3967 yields 2.48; 1.31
